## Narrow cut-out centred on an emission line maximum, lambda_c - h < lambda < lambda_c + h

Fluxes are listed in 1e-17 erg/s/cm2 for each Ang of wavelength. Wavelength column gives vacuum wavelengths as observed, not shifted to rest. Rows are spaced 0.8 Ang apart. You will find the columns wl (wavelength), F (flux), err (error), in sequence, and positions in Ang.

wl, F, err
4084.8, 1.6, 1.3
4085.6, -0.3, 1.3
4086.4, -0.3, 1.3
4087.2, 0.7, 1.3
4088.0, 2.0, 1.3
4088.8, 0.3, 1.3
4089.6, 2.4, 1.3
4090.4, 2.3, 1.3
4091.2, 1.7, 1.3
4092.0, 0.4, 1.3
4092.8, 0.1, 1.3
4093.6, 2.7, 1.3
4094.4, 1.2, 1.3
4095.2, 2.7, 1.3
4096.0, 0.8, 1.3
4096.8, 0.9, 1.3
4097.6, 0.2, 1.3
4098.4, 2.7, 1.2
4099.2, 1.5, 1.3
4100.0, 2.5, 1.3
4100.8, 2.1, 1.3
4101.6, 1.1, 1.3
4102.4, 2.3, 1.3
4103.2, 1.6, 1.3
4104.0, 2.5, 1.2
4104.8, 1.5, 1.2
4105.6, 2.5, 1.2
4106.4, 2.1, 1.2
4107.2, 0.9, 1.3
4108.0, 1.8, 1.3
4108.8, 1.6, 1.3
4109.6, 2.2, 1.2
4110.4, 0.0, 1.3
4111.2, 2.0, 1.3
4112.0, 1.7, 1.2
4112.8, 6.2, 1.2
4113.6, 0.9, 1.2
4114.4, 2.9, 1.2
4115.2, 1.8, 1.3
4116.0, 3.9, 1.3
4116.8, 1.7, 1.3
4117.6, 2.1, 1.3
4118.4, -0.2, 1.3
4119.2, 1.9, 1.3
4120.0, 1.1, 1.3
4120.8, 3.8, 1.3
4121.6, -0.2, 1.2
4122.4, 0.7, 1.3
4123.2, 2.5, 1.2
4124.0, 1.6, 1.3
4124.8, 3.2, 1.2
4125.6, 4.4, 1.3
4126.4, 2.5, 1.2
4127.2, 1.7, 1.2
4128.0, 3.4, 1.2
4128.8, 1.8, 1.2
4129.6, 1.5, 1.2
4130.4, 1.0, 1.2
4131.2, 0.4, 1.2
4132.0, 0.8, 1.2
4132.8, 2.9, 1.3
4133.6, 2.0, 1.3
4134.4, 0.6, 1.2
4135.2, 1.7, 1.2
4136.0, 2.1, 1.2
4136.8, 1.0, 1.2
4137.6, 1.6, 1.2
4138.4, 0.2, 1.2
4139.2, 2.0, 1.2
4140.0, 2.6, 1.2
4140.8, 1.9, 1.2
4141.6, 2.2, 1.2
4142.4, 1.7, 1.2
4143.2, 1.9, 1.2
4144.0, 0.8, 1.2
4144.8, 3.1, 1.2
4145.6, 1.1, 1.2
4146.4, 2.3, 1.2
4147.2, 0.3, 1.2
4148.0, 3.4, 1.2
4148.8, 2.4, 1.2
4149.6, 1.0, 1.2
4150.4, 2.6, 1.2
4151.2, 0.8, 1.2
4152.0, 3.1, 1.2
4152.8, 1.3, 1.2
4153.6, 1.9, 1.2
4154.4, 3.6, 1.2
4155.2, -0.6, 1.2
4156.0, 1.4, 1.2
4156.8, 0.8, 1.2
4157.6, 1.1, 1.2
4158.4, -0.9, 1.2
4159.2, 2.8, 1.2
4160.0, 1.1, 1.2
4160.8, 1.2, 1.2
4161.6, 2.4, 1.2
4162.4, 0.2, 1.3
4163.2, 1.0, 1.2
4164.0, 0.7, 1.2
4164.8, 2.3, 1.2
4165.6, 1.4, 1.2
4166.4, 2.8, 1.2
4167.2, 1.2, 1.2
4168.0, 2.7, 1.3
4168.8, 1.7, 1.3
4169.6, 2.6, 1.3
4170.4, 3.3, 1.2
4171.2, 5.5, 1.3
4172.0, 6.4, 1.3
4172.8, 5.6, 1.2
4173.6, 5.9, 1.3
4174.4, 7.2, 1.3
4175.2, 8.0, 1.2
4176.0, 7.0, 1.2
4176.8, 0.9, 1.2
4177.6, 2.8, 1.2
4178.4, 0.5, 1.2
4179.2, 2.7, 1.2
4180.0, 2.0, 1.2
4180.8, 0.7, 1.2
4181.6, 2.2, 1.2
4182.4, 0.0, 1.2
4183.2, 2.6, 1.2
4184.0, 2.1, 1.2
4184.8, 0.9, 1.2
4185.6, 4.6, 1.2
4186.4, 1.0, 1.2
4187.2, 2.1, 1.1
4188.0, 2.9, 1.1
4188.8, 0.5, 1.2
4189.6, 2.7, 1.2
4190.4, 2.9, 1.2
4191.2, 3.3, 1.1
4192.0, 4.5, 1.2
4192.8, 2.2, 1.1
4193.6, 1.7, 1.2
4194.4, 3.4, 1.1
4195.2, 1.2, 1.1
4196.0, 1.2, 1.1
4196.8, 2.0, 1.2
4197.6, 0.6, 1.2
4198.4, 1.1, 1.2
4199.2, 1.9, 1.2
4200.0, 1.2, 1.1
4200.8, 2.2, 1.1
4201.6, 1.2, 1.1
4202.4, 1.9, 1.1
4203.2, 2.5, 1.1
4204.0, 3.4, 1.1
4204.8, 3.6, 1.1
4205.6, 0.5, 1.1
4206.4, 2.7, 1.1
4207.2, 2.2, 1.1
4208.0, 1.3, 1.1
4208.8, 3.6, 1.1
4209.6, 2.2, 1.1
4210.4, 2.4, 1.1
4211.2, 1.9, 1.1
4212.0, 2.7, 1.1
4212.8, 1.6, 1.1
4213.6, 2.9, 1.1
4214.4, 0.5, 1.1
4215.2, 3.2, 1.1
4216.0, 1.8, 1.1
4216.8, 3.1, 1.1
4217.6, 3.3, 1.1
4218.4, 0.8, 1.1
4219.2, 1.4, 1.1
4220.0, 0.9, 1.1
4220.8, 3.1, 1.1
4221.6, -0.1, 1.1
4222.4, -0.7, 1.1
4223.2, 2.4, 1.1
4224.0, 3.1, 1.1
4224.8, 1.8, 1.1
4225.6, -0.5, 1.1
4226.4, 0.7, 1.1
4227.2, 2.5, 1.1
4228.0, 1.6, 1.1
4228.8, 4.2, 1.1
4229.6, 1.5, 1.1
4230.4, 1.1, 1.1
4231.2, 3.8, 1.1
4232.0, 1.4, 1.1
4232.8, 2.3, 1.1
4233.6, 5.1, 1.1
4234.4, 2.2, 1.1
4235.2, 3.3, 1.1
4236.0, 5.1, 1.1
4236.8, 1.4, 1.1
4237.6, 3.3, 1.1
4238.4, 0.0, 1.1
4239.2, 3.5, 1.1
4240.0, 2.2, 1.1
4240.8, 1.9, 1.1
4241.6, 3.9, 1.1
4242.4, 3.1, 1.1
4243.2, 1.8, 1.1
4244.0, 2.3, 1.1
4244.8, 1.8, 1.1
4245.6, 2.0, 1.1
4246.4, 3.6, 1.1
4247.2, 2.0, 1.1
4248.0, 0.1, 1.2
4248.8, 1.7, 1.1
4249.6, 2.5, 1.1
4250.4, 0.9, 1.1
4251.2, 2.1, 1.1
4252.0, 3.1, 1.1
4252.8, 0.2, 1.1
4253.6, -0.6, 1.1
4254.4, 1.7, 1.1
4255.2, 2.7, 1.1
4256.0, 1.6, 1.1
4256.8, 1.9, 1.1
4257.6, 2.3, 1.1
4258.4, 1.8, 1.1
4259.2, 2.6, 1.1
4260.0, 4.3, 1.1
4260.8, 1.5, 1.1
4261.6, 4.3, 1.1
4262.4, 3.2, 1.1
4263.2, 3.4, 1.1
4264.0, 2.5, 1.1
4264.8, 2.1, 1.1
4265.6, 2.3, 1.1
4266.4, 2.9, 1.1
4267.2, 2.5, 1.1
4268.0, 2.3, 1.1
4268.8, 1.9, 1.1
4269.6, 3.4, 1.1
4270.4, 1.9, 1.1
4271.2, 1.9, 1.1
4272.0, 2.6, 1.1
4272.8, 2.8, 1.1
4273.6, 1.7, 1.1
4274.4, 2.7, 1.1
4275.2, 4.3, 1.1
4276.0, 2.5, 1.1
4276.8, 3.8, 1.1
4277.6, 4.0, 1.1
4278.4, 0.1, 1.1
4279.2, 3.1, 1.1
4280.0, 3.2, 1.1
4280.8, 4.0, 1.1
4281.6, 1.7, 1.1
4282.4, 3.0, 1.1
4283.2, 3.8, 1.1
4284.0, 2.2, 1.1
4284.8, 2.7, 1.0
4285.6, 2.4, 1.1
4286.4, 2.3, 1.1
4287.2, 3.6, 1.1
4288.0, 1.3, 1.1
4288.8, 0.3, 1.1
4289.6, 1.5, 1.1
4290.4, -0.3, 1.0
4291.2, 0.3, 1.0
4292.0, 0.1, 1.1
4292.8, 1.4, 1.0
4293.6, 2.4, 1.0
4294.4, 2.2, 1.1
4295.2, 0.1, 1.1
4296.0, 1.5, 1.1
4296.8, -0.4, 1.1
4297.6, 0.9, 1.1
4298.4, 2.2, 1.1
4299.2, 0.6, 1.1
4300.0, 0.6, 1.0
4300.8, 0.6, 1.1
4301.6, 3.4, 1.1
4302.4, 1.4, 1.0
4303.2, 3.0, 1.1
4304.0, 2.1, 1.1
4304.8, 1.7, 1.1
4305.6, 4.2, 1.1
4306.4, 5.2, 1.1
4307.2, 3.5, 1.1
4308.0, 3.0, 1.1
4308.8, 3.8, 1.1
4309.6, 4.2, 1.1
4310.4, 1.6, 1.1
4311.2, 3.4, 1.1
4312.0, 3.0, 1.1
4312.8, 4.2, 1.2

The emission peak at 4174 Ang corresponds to [O II] 3727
